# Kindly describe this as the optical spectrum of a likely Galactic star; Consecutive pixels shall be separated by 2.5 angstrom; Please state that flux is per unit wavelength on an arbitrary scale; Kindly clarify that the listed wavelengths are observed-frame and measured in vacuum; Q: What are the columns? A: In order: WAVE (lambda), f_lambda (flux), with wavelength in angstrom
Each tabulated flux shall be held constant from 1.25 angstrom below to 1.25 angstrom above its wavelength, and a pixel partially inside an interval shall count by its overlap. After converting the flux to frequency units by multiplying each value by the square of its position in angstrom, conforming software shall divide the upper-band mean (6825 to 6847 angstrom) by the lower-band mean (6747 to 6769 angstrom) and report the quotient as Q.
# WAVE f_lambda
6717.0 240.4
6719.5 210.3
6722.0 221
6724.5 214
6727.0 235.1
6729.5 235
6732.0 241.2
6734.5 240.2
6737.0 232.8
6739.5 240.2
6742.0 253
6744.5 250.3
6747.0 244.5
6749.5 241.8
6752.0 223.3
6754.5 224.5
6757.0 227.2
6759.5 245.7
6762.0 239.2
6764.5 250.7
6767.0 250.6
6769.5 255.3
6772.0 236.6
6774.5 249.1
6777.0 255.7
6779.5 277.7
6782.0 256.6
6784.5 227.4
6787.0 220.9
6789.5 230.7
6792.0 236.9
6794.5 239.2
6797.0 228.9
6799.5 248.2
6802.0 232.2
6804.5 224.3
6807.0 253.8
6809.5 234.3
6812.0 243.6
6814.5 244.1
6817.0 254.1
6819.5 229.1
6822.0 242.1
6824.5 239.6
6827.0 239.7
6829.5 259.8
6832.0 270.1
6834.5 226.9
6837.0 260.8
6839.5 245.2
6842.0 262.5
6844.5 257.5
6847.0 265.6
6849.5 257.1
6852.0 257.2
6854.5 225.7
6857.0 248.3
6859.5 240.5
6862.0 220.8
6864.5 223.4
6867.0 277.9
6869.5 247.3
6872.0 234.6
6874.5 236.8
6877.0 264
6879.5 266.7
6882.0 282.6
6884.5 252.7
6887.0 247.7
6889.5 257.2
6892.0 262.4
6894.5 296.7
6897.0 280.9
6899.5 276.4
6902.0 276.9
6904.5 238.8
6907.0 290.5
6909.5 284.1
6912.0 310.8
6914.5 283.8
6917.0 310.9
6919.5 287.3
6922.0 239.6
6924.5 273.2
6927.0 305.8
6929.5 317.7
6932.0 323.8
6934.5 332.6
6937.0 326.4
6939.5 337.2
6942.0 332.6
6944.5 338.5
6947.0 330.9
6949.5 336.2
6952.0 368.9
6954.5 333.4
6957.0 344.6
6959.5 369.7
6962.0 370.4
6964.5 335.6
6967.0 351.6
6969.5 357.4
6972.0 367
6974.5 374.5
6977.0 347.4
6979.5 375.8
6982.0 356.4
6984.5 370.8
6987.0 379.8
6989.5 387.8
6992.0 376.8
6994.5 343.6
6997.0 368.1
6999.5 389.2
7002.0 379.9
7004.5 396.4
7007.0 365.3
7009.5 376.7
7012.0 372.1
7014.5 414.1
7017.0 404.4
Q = 1.1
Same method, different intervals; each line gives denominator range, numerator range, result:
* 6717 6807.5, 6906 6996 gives 1.49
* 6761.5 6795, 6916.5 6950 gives 1.34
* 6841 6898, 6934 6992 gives 1.43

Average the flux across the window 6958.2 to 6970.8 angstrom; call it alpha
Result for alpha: 357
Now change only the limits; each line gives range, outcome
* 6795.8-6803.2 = 237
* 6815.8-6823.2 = 242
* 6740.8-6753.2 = 243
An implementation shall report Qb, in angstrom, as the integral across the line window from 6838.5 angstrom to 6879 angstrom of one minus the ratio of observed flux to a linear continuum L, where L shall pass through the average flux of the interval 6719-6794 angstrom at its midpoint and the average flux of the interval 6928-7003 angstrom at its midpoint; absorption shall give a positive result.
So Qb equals 6.4 angstrom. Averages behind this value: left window 239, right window 354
